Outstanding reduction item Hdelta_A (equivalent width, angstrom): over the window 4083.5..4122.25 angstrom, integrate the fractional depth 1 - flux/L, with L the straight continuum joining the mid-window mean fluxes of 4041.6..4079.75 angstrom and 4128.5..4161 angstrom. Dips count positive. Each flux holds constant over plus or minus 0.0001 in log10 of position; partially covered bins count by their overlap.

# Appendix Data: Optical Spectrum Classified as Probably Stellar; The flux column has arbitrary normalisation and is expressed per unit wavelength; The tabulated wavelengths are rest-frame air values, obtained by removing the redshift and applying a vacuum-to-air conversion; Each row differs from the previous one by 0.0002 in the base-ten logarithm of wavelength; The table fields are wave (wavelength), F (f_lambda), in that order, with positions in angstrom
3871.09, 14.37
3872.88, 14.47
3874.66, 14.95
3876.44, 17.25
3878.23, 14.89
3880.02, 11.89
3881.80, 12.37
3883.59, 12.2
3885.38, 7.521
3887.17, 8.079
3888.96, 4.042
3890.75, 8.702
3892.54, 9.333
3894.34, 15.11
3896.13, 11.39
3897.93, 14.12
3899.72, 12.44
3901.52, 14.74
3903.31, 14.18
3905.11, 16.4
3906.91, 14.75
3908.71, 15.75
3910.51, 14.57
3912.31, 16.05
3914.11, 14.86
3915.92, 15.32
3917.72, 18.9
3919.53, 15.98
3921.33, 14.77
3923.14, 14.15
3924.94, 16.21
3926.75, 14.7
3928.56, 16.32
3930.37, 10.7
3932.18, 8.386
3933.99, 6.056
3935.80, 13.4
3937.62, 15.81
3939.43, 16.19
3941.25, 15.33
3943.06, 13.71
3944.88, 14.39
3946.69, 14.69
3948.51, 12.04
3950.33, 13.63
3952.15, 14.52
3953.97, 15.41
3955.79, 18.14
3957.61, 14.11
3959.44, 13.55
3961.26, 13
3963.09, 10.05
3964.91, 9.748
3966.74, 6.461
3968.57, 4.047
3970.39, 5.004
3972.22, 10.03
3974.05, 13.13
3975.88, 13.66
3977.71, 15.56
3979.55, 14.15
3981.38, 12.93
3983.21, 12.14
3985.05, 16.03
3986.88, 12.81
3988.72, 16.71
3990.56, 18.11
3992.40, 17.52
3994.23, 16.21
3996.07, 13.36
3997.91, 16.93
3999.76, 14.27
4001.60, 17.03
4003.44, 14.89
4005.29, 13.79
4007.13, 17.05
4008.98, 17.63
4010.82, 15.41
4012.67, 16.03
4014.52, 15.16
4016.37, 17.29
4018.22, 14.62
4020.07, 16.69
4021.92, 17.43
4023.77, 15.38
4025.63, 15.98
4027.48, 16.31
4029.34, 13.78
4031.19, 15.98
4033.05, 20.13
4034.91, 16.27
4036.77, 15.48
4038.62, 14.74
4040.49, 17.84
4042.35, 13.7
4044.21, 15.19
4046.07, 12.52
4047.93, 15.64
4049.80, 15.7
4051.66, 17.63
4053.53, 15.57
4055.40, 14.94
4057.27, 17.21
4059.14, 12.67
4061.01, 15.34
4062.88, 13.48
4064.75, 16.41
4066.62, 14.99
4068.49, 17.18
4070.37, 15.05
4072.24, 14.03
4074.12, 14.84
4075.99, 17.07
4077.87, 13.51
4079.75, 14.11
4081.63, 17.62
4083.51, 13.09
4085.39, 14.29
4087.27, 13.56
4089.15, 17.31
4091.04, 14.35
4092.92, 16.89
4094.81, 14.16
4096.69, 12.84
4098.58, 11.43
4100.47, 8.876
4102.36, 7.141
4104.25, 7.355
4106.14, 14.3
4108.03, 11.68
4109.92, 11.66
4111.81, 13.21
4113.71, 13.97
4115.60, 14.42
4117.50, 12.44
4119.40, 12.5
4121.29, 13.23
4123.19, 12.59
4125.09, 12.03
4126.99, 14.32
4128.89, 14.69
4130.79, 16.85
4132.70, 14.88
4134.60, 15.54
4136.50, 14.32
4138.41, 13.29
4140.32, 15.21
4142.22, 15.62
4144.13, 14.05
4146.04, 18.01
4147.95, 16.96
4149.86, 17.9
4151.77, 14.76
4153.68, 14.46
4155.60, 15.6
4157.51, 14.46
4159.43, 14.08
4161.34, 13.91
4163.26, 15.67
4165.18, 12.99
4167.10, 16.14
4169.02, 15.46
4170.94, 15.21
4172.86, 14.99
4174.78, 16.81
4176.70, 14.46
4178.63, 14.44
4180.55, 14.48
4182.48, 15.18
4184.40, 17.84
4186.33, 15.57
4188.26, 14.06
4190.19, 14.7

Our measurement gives 6.2 angstrom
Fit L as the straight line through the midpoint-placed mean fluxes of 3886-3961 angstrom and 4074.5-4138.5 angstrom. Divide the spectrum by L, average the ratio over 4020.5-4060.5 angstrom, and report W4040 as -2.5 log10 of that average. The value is -0.16 mag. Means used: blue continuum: 13.7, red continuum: 13.5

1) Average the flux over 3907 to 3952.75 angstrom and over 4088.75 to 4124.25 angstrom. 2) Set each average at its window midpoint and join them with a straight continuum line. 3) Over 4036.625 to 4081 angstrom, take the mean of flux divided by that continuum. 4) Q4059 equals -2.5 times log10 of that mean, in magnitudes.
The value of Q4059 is -0.17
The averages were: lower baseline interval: 14.3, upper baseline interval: 12.6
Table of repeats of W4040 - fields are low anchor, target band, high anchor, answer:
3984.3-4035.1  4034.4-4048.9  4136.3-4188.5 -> 0.05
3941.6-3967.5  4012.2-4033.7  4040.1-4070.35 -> -0.11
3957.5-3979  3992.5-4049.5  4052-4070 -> -0.19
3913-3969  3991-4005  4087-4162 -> -0.16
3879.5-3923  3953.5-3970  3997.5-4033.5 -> 0.28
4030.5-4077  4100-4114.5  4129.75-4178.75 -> 0.36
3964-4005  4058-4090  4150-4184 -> -0.07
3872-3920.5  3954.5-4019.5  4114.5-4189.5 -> 0.00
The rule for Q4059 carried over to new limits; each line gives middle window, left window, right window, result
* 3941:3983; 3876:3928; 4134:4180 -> 0.12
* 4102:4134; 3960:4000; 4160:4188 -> 0.13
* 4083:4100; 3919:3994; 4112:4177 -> 0.02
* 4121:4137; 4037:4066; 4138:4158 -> 0.09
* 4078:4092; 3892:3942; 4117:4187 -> -0.01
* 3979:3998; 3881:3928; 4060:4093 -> -0.07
